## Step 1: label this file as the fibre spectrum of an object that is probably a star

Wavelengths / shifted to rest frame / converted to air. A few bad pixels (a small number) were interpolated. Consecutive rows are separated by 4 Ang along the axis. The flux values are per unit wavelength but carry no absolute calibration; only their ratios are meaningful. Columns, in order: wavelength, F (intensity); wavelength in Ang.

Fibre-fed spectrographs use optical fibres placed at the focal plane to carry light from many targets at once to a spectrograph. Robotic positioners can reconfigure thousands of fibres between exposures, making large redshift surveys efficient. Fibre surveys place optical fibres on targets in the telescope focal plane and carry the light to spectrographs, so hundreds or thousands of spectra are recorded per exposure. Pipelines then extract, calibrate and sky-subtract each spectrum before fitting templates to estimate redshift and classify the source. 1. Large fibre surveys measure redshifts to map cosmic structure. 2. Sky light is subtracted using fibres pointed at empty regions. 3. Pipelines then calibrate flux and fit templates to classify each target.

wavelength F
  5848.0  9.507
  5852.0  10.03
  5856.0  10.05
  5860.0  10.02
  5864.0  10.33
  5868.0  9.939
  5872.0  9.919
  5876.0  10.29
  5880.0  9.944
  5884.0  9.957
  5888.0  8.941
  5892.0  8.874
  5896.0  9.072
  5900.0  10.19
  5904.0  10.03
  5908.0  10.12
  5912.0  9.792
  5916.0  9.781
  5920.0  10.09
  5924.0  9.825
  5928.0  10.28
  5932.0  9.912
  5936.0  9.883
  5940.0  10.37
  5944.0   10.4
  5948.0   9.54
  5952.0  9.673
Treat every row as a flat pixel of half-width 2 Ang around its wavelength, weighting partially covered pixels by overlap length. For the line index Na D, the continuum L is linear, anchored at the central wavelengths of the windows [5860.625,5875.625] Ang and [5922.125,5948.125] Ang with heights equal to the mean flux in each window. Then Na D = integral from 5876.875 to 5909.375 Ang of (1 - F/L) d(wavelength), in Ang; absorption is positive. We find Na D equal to 1.36 Ang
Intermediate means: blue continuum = 10.1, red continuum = 10.1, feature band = 9.65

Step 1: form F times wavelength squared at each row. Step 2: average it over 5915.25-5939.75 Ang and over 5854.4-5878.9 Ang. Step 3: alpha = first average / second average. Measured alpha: 1.01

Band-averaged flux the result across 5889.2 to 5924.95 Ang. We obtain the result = 9.73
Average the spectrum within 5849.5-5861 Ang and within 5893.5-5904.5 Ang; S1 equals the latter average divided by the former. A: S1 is 1.0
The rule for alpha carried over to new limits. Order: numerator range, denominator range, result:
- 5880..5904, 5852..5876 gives 0.95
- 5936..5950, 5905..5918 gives 1.03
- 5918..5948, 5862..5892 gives 1.04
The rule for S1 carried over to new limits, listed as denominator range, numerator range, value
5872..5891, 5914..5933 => 1.02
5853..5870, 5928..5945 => 1.01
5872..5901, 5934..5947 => 1.06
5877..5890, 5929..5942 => 1.04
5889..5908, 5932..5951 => 1.05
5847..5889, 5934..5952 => 1.01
